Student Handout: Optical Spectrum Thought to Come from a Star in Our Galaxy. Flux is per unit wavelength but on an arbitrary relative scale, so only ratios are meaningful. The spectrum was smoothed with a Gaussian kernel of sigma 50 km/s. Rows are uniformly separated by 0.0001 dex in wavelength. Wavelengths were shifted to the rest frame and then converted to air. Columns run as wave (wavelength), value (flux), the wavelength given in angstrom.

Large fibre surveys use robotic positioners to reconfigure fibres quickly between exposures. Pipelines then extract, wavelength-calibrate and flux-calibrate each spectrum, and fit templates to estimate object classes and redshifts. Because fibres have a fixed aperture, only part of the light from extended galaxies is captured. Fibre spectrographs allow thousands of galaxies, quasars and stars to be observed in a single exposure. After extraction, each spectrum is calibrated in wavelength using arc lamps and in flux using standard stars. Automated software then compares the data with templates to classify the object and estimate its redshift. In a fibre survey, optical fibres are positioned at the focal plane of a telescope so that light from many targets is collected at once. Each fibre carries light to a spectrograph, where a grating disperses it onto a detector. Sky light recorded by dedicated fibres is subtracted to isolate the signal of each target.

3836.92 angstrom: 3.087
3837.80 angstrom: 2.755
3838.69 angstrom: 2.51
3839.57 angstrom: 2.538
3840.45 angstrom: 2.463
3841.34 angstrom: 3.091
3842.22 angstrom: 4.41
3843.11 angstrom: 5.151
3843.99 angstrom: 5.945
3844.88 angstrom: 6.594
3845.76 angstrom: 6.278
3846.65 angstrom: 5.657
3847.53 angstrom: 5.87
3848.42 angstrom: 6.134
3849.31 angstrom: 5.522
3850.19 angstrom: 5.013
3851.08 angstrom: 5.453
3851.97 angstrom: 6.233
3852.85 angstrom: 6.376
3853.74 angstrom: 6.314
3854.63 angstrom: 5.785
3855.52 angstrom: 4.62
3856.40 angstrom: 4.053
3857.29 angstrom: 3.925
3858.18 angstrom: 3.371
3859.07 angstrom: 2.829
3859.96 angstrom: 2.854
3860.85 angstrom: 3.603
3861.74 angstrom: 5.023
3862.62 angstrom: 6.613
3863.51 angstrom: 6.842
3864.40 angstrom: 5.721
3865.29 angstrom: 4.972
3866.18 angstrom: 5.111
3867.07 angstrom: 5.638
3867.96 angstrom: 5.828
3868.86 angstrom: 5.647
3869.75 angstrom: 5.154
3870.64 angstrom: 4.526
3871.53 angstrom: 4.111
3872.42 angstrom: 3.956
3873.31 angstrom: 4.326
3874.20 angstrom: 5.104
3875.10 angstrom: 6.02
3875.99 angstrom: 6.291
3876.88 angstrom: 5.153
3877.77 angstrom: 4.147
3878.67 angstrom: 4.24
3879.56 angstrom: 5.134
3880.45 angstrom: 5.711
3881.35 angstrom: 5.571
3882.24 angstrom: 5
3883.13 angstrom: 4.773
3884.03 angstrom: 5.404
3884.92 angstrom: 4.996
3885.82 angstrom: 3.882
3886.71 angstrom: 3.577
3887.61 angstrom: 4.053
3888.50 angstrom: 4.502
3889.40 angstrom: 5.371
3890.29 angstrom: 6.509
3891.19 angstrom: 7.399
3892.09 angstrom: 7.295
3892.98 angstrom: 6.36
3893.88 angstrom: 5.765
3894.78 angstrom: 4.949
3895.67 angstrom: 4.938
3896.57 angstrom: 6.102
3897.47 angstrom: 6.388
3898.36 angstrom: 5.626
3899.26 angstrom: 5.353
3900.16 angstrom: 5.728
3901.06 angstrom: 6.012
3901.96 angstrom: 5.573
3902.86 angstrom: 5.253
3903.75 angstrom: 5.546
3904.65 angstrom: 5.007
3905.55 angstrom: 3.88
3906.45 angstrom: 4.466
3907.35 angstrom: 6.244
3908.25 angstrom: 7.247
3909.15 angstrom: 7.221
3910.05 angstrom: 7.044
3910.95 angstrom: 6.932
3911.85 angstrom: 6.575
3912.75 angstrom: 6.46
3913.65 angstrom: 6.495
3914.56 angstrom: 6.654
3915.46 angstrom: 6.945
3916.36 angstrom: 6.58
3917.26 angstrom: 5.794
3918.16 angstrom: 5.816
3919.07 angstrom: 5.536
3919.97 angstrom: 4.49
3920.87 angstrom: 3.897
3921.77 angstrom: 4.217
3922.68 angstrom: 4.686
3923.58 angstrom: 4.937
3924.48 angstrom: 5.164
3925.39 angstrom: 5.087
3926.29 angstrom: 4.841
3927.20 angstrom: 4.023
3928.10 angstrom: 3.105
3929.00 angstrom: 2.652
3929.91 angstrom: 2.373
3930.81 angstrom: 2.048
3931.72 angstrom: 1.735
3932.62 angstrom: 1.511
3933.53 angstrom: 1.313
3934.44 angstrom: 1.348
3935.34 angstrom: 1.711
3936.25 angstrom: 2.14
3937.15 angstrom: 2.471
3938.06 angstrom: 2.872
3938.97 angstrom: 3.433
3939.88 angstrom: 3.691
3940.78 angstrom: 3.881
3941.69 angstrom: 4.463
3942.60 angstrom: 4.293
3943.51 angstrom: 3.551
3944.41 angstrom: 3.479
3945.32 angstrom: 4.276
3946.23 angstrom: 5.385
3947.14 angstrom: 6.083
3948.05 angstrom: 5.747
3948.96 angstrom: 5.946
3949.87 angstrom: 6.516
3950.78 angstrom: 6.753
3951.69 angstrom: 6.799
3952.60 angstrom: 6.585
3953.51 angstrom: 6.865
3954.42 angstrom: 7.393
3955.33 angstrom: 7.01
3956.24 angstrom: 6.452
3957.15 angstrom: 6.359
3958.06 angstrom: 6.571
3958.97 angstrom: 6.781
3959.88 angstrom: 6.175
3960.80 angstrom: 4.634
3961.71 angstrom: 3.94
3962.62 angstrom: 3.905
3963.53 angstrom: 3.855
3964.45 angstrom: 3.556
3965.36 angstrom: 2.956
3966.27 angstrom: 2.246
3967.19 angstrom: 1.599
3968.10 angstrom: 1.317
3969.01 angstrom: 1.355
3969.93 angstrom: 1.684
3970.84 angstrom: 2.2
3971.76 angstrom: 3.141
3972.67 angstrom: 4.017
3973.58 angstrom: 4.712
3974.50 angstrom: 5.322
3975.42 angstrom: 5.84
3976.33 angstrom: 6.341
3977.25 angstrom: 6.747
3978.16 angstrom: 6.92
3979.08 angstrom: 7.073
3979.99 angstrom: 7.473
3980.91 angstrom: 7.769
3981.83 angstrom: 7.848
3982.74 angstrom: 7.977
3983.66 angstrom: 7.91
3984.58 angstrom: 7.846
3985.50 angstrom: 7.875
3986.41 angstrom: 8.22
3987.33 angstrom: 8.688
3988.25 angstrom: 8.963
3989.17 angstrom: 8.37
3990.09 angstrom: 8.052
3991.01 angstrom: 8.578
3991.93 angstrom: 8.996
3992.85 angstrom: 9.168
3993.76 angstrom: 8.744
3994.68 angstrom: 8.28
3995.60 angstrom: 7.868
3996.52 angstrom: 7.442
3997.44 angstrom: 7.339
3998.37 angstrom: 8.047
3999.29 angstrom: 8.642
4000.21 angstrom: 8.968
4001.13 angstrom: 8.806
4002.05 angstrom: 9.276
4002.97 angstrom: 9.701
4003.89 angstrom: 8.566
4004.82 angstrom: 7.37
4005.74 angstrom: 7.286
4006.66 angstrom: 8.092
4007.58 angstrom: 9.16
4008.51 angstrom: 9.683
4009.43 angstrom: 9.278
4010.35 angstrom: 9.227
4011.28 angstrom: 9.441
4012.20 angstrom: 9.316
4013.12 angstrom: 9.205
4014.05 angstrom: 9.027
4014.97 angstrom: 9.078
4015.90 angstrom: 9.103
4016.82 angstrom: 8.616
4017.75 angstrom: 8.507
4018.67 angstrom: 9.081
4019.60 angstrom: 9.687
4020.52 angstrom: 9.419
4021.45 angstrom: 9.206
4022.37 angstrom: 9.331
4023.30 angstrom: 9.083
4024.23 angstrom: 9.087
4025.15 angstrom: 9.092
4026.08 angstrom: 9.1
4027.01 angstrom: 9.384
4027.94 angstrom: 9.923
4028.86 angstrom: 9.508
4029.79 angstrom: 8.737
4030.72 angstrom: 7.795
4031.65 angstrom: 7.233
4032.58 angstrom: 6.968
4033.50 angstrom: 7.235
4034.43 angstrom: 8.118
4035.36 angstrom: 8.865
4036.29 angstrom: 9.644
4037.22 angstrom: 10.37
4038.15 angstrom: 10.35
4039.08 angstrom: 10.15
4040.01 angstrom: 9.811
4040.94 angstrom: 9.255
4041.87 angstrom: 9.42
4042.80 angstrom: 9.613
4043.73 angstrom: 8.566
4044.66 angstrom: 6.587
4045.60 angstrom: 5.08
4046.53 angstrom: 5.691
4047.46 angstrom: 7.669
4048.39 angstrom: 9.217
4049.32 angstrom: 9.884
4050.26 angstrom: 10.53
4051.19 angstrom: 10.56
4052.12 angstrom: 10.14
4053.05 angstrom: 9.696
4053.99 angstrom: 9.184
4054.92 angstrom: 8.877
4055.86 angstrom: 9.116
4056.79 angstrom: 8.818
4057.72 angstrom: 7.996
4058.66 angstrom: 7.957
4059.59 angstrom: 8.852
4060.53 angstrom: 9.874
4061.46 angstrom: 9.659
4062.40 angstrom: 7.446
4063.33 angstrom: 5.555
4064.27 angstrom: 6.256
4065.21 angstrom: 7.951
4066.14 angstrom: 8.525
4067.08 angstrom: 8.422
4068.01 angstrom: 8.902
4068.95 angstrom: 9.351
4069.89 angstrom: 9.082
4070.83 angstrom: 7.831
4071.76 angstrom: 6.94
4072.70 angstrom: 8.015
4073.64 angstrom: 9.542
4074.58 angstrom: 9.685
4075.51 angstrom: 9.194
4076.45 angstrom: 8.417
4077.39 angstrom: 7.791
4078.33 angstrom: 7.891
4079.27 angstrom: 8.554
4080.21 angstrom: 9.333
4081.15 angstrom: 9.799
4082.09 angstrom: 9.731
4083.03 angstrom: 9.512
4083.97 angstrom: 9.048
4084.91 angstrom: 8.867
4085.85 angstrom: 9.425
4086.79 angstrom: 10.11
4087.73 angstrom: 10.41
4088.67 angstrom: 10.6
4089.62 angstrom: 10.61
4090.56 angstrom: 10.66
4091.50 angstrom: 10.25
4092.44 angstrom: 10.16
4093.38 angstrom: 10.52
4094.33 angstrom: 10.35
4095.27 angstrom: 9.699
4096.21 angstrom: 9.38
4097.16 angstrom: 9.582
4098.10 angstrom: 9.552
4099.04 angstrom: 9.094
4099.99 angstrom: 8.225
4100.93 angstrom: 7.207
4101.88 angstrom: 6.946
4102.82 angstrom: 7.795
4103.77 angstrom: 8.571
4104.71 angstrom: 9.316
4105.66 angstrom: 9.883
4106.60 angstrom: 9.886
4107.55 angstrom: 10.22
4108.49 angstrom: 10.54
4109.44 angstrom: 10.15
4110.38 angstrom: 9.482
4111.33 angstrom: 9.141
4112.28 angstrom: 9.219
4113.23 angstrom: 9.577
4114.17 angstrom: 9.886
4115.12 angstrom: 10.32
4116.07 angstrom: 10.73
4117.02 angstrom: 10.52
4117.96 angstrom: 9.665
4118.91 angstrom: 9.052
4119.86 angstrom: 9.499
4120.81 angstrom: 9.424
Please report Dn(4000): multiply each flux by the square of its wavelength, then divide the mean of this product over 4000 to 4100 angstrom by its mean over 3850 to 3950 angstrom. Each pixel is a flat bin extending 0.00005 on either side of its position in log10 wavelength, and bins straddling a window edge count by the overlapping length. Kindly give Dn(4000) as 1.97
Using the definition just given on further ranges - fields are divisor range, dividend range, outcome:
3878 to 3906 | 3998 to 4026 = 1.78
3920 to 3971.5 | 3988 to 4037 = 2.20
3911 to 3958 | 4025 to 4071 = 1.95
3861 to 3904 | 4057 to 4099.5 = 1.86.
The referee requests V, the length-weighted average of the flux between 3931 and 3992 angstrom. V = 5.15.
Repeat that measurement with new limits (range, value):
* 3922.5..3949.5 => 3.61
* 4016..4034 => 8.8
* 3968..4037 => 7.93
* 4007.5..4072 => 8.79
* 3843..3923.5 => 5.41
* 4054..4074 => 8.34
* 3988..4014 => 8.64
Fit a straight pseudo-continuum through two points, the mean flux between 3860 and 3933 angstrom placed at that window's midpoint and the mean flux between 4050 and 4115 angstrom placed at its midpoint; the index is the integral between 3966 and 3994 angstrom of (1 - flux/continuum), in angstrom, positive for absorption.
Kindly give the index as 3.1 angstrom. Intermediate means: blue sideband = 5.18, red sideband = 9.12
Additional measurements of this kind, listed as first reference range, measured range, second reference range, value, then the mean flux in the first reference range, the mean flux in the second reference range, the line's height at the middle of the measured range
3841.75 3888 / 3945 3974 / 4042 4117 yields 8.6 angstrom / 5.09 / 9.03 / 6.83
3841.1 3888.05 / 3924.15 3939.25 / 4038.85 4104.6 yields 8.4 angstrom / 5.06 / 8.9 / 6.3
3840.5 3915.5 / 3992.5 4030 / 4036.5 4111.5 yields -4.8 angstrom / 5.38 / 9.03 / 7.86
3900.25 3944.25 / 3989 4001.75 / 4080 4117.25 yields -3.4 angstrom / 4.52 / 9.6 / 6.63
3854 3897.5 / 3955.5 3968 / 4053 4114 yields 4.1 angstrom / 5.08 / 9.05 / 6.72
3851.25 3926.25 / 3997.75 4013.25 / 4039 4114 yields -2.4 angstrom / 5.35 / 9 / 7.62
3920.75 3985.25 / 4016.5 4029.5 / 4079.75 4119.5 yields -4.1 angstrom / 4.62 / 9.6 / 7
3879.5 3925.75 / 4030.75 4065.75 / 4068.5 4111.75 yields -0.6 angstrom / 5.58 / 9.27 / 8.45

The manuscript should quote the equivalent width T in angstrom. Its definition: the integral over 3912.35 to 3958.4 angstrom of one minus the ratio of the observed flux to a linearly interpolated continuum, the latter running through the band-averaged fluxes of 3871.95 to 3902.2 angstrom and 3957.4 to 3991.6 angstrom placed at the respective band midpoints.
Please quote 7.0 angstrom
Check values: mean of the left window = 5.33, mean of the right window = 5.65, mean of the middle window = 4.67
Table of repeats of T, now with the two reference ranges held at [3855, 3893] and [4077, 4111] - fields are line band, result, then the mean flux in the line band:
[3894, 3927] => 0.4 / 5.65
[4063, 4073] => 1.1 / 7.92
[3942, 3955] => 1.6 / 5.69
